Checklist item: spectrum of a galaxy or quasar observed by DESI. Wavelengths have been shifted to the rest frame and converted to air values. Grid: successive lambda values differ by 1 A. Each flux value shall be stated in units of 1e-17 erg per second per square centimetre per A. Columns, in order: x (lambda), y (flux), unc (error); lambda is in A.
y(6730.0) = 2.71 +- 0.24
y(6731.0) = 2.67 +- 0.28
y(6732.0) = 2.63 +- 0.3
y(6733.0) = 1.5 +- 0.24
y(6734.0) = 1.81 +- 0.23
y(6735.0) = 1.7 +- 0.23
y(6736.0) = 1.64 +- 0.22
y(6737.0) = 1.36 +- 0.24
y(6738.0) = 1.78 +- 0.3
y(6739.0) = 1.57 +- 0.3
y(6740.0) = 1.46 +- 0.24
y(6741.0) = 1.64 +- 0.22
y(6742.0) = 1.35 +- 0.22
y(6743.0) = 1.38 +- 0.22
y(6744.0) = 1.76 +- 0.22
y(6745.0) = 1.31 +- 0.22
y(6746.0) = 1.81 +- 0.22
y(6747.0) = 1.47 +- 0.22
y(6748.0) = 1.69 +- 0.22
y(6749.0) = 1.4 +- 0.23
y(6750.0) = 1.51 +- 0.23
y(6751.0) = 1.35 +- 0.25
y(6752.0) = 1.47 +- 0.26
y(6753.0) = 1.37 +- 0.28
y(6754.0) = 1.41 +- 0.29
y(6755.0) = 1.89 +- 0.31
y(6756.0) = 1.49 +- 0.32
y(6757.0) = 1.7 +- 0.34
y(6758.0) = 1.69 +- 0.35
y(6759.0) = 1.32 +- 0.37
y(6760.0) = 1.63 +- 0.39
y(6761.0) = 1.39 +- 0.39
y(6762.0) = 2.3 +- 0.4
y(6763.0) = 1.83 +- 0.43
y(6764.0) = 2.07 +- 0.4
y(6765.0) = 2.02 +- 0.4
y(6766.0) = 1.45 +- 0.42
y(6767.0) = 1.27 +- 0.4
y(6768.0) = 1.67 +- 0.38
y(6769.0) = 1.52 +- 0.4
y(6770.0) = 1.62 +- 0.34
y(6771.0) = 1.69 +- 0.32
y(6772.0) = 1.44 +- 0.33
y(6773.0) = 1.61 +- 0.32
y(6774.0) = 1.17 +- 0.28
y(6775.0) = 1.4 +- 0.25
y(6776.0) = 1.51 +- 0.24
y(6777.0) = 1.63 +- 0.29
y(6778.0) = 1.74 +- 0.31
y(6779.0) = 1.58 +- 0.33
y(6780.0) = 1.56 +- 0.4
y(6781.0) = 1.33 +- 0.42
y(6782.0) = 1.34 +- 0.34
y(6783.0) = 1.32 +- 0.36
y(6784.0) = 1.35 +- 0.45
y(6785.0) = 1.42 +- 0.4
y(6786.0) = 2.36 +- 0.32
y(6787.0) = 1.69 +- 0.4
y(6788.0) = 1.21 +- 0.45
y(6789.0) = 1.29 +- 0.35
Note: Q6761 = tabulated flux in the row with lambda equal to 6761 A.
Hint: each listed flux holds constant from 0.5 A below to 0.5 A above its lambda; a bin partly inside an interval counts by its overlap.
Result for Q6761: 1.39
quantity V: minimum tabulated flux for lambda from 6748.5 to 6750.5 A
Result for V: 1.4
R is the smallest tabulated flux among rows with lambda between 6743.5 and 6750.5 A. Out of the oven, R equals 1.31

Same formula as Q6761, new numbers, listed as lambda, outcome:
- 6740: 1.46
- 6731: 2.67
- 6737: 1.36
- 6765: 2.02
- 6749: 1.4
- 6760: 1.63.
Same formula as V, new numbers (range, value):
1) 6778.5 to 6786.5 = 1.32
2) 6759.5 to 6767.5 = 1.27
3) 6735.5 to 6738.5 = 1.36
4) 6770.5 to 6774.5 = 1.17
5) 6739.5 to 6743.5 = 1.35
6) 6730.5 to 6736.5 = 1.5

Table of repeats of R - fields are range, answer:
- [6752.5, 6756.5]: 1.37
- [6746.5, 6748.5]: 1.47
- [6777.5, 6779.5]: 1.58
